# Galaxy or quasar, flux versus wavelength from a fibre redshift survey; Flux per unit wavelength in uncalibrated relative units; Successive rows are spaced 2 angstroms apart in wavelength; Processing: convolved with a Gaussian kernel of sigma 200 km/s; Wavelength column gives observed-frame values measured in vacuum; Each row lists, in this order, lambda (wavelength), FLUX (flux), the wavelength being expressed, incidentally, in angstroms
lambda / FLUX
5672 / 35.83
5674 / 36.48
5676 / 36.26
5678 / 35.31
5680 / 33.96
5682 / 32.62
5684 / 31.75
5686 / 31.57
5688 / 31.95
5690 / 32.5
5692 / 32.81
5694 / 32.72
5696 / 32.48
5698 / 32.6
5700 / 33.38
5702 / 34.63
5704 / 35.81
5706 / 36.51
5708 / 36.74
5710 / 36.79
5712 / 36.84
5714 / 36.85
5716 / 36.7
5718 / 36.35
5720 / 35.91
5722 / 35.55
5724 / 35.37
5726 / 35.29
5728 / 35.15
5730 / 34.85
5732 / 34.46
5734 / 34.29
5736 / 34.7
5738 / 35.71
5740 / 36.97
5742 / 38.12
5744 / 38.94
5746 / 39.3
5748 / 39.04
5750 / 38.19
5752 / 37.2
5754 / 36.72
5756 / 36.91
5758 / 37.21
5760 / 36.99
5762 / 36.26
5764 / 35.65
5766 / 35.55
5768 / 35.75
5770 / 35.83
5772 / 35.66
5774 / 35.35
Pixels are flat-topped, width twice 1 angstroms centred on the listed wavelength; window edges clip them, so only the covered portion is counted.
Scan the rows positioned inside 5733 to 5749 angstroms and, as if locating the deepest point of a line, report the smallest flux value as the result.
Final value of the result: 34.29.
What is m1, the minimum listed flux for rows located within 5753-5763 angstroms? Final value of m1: 36.26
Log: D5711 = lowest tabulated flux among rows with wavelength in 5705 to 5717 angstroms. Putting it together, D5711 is 36.51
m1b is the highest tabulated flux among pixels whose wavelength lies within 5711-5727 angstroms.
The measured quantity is 36.85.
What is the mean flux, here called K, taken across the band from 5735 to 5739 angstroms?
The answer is 35.2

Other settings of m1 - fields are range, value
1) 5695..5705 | 32.48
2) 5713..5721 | 35.91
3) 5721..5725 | 35.37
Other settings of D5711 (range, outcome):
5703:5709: 35.81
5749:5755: 36.72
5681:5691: 31.57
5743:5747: 38.94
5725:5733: 34.46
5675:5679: 35.31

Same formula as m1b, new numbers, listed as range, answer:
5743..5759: 39.3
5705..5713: 36.84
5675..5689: 36.26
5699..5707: 36.51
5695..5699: 32.6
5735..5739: 35.71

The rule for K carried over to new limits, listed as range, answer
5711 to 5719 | 36.7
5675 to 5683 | 34.5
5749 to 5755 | 37.4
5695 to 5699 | 32.5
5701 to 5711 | 36.1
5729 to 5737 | 34.6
